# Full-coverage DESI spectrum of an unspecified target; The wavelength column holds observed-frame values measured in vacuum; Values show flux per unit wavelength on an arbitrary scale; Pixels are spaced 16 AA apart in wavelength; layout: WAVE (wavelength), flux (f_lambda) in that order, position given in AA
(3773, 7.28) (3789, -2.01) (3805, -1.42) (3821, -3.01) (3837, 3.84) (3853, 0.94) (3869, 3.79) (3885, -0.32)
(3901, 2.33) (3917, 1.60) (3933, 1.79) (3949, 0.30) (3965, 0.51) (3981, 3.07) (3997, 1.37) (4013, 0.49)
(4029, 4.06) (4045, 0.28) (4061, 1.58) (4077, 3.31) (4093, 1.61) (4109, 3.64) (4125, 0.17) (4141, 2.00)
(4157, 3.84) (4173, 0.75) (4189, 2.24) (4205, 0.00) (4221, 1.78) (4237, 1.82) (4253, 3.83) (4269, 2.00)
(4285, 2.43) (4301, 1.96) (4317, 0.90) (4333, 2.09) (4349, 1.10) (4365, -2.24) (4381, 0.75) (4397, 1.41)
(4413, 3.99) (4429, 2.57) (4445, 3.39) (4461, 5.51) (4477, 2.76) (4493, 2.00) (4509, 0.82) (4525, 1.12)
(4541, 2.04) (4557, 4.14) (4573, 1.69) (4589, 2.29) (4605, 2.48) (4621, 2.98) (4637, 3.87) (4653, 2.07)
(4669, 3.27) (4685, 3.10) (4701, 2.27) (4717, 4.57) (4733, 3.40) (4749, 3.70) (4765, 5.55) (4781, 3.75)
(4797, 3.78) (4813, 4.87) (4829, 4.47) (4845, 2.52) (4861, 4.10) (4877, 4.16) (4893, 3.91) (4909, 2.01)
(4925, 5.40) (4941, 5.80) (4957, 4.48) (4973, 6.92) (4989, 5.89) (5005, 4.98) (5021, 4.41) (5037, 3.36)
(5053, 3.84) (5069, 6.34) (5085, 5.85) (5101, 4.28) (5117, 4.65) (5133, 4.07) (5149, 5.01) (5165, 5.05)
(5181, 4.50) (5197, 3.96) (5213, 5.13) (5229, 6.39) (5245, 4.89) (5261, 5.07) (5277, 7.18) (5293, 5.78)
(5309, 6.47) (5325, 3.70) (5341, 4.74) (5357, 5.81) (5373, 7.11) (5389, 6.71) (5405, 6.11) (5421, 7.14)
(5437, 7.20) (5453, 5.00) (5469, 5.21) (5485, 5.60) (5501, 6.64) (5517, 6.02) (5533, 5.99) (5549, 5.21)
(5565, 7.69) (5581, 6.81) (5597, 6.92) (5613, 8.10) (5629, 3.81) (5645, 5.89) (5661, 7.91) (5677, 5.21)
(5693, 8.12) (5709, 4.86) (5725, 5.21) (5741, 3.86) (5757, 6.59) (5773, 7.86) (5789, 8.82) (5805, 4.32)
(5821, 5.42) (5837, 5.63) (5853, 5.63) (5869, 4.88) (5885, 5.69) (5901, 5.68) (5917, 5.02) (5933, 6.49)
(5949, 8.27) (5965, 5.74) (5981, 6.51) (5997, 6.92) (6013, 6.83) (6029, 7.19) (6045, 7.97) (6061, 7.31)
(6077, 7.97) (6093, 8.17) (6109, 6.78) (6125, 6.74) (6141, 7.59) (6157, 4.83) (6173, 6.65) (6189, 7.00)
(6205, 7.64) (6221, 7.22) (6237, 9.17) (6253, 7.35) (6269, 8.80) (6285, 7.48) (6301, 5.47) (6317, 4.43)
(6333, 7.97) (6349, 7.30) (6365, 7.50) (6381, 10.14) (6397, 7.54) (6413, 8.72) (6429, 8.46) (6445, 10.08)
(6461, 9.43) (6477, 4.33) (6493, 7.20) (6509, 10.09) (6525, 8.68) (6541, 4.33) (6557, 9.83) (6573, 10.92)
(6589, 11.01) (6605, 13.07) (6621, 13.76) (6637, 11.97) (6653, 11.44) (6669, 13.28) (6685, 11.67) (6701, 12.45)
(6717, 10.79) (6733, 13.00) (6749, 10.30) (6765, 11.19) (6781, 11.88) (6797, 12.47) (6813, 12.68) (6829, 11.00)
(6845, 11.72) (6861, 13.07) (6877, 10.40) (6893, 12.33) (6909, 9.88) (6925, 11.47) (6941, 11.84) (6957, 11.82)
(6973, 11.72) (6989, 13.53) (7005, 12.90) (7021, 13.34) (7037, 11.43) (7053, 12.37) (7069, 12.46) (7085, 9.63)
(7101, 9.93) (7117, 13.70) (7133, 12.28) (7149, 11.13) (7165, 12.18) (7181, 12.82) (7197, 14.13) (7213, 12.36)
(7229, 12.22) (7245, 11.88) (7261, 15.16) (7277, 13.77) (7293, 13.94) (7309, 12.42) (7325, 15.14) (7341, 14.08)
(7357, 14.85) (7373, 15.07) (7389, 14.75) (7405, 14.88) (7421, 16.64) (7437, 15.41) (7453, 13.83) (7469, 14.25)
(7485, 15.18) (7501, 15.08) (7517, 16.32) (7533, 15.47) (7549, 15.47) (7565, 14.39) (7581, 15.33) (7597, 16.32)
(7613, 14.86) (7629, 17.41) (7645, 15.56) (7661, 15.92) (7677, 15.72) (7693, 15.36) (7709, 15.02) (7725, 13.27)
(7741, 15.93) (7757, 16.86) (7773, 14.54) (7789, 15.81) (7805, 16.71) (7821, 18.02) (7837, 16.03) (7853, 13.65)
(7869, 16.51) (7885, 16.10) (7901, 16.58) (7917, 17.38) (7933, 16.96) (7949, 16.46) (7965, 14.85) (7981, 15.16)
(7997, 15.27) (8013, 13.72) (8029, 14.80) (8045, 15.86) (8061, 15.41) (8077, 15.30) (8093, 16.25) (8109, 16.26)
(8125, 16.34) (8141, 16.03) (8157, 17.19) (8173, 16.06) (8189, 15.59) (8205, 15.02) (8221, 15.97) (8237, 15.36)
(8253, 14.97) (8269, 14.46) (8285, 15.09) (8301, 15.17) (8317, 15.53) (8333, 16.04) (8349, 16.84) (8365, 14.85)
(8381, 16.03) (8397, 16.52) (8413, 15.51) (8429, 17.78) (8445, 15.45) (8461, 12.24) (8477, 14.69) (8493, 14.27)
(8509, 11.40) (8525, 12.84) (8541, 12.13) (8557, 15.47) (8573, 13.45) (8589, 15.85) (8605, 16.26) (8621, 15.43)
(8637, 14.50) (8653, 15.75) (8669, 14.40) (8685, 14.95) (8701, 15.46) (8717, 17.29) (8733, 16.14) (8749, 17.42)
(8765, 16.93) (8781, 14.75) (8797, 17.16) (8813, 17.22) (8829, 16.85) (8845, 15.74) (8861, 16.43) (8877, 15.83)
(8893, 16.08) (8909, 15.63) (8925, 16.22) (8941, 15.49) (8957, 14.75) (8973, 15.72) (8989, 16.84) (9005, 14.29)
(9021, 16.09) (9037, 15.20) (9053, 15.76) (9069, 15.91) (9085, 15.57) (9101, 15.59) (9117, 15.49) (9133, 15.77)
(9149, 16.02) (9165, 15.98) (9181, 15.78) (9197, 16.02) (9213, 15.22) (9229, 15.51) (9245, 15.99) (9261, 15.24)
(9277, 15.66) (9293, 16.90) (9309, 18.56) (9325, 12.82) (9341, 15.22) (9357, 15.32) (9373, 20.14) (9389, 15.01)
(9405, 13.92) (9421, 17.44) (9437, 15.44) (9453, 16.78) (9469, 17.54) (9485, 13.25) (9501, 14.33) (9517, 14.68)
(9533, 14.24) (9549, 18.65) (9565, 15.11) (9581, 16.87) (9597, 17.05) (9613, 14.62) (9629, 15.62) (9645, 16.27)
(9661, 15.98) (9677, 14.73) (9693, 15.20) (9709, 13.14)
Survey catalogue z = 0.65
